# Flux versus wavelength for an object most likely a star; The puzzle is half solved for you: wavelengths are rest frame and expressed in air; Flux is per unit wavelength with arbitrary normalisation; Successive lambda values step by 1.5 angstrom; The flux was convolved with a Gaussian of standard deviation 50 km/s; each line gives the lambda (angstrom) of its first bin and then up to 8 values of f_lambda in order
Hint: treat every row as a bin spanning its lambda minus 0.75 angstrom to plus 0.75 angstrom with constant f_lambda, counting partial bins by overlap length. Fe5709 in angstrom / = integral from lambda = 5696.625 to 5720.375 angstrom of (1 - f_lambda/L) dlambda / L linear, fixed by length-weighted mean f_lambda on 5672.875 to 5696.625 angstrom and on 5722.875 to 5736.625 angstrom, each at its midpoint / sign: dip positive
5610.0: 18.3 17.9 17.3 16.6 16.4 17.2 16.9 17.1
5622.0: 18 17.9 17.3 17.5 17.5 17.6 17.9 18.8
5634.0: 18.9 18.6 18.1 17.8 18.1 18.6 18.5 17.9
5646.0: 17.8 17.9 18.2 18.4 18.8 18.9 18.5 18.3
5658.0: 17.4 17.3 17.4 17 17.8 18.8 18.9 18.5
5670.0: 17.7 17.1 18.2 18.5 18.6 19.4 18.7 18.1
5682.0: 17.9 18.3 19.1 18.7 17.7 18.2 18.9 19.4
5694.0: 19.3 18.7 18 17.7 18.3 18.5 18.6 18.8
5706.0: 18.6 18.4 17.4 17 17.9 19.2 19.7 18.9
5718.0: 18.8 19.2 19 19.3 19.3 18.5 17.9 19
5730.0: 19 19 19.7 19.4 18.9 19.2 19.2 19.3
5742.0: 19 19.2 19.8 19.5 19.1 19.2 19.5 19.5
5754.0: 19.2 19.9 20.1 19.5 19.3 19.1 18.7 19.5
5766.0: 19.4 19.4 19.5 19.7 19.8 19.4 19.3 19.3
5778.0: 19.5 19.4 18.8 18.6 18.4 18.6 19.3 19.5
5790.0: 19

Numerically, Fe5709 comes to 0.45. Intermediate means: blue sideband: 18.6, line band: 18.4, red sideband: 19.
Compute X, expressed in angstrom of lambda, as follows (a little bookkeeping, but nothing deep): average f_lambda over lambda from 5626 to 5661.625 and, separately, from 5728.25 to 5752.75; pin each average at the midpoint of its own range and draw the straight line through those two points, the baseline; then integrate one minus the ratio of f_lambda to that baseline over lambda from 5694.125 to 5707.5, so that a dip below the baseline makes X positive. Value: 0.3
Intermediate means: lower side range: 18.1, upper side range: 19.3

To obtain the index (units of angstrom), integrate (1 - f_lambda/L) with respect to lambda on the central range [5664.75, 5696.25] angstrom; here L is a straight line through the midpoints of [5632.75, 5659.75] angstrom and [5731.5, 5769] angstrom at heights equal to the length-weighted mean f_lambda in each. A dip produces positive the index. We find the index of 0.2 angstrom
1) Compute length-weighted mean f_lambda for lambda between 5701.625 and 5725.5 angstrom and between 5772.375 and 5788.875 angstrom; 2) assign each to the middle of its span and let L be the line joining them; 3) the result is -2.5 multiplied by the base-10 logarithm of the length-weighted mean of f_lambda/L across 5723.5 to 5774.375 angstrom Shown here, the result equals -0.02 mag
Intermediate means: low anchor 18.7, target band 19.3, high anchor 19.1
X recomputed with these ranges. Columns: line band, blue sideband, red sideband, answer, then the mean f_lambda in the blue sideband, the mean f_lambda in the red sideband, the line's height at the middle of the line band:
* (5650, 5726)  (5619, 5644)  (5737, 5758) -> 1.0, 18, 19.4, 18.7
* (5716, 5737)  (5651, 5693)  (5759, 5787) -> -0.2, 18.3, 19.2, 18.8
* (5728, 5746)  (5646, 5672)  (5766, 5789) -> -0.4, 18.1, 19.2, 18.8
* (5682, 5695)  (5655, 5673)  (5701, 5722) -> -0.3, 17.9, 18.6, 18.2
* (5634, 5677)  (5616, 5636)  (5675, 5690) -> -0.1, 17.7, 18.5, 18.1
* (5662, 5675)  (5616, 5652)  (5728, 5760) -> 0.2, 17.9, 19.3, 18.4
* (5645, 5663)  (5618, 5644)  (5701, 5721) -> 0.1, 17.9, 18.6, 18.1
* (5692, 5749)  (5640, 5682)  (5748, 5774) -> 0.3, 18.2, 19.4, 18.9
